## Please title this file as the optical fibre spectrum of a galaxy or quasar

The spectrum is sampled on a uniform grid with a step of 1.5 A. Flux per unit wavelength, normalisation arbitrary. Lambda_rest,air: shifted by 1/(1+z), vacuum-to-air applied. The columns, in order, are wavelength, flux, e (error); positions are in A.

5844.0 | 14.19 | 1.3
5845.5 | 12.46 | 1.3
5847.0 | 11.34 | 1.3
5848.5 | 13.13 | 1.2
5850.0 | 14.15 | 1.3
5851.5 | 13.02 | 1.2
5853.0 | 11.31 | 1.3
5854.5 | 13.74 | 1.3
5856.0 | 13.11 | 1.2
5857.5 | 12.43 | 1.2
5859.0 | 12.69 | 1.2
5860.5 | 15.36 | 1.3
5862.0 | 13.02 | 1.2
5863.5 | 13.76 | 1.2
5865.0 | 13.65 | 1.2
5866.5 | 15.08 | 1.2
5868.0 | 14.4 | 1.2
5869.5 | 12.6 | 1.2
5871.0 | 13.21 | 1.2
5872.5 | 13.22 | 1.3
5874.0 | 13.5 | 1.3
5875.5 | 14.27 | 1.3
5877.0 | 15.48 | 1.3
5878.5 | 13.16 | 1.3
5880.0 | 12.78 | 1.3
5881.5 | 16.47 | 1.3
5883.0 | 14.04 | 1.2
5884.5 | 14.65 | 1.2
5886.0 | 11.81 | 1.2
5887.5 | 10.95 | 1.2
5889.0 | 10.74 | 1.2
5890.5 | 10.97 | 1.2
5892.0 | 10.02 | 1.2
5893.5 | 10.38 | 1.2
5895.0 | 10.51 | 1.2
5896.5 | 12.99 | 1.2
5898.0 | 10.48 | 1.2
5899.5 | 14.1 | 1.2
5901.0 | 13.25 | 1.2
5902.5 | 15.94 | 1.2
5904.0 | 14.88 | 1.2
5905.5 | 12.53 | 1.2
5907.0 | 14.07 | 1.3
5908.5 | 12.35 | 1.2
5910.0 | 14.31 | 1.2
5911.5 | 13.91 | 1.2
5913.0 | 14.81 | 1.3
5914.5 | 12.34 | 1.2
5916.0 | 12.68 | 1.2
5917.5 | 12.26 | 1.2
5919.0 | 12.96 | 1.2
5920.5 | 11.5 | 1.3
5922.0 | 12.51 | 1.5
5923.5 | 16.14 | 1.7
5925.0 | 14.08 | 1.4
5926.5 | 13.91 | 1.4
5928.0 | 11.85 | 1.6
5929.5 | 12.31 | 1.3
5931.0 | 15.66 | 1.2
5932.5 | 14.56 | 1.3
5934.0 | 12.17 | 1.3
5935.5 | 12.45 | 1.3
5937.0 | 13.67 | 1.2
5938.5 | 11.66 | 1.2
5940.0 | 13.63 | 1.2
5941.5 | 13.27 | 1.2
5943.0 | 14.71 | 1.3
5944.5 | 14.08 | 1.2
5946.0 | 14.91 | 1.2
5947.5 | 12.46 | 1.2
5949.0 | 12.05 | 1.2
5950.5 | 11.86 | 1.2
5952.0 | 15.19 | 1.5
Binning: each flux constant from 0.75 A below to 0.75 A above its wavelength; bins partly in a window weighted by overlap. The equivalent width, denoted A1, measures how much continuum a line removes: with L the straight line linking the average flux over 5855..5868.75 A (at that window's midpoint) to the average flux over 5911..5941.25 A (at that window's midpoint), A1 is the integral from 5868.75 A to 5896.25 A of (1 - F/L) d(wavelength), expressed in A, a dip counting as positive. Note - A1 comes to 1.74 A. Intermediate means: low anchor 13.7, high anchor 13.2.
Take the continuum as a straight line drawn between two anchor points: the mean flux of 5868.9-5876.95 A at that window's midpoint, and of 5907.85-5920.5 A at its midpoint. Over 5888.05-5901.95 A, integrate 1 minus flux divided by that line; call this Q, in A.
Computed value 1.8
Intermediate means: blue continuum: 13.6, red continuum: 13.1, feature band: 11.5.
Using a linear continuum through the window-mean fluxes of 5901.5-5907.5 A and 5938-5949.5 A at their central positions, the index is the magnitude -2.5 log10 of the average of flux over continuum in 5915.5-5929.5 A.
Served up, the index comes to 0.067 mag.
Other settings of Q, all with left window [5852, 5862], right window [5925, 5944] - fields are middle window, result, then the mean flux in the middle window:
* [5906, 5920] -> 0.0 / 13.3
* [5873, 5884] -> -0.9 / 14.2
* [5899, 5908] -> -0.6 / 14.1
